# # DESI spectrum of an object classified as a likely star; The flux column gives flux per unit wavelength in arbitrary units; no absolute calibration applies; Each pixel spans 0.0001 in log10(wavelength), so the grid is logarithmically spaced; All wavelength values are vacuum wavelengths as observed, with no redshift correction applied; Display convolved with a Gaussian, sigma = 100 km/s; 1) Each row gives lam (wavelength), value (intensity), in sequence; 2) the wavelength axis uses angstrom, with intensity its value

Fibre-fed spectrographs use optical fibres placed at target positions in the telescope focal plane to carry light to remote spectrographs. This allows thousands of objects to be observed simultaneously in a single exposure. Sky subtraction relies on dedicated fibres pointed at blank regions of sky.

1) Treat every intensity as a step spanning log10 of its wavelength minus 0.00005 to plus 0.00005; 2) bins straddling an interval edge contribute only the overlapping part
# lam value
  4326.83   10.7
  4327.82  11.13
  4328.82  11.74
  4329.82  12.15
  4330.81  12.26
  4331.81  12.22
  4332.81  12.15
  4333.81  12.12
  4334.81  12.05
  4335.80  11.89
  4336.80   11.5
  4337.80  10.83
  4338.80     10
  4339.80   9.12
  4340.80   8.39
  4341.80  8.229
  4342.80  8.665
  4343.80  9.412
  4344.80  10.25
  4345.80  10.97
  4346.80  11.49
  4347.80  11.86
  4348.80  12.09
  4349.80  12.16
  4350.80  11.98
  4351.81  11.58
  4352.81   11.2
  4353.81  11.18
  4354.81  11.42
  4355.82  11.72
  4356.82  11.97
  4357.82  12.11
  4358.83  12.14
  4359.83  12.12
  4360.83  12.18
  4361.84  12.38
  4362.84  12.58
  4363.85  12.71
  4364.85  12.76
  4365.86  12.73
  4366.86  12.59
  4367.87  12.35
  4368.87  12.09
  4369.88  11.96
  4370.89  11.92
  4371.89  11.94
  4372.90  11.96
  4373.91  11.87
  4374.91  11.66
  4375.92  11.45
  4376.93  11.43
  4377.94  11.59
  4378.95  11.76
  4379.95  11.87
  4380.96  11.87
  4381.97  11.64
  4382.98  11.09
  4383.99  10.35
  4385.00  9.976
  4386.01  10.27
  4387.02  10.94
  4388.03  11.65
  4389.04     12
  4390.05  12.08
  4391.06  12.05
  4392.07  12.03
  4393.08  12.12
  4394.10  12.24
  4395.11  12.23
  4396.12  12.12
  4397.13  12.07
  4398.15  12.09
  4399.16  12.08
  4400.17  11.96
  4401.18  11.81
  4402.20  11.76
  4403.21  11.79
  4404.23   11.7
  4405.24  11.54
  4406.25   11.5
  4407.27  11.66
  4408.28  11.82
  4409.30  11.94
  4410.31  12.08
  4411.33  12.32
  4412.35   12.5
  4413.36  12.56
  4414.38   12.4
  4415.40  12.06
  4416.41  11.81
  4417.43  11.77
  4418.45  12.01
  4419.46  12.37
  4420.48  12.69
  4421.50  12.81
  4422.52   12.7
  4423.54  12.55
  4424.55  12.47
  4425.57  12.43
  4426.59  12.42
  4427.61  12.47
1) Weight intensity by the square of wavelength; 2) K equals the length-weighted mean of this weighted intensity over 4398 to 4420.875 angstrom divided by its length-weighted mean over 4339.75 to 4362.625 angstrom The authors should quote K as 1.11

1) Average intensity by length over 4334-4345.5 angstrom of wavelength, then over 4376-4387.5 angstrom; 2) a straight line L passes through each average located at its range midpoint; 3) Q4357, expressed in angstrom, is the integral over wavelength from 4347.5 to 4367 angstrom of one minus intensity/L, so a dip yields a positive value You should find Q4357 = -2.8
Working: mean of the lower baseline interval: 10.1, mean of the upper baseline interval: 11.2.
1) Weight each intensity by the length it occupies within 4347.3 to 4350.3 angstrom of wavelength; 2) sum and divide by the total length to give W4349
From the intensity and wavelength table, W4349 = 12.1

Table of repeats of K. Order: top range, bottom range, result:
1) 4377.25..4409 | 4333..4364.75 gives 1.06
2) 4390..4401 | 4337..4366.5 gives 1.10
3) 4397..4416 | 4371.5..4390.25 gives 1.06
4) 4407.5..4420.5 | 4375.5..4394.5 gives 1.07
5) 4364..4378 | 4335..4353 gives 1.14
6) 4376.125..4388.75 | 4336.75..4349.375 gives 1.12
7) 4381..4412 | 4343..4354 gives 1.07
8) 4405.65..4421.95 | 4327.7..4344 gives 1.16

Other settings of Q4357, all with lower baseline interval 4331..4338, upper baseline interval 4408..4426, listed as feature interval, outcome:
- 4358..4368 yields -0.4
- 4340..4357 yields 1.6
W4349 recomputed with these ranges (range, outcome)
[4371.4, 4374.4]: 11.9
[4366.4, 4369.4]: 12.3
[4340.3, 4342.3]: 8.31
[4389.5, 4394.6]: 12.1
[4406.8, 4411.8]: 12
